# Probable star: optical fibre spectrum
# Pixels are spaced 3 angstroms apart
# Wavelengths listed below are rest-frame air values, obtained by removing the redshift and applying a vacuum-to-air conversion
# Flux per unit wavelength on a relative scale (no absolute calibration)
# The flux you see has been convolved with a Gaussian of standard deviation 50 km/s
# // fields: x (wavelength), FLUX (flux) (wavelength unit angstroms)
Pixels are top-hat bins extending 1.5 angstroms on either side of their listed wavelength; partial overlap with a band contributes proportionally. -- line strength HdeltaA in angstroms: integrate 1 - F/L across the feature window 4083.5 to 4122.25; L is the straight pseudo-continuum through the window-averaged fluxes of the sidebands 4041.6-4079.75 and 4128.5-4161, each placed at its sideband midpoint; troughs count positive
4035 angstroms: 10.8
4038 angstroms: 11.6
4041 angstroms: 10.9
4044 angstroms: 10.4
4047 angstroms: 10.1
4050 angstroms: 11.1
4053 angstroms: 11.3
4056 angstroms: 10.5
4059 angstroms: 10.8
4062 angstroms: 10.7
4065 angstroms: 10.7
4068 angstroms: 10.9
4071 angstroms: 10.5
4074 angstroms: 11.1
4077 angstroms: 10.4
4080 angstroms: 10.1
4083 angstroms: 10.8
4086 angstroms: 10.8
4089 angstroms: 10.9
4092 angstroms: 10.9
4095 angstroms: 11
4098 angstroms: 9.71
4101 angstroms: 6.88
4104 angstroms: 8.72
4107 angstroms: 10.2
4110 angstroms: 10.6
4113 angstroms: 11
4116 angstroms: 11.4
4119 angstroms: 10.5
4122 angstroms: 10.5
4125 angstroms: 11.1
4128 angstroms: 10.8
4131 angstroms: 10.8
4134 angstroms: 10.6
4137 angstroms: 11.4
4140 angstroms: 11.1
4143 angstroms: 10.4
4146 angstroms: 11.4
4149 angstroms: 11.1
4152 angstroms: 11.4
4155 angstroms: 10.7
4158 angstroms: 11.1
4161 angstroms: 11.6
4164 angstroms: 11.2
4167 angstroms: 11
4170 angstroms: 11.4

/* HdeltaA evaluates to 2.19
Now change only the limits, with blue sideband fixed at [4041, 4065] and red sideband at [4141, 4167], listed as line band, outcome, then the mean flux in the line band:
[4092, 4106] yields 2.03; 9.31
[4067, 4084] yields 0.28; 10.6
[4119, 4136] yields 0.38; 10.8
